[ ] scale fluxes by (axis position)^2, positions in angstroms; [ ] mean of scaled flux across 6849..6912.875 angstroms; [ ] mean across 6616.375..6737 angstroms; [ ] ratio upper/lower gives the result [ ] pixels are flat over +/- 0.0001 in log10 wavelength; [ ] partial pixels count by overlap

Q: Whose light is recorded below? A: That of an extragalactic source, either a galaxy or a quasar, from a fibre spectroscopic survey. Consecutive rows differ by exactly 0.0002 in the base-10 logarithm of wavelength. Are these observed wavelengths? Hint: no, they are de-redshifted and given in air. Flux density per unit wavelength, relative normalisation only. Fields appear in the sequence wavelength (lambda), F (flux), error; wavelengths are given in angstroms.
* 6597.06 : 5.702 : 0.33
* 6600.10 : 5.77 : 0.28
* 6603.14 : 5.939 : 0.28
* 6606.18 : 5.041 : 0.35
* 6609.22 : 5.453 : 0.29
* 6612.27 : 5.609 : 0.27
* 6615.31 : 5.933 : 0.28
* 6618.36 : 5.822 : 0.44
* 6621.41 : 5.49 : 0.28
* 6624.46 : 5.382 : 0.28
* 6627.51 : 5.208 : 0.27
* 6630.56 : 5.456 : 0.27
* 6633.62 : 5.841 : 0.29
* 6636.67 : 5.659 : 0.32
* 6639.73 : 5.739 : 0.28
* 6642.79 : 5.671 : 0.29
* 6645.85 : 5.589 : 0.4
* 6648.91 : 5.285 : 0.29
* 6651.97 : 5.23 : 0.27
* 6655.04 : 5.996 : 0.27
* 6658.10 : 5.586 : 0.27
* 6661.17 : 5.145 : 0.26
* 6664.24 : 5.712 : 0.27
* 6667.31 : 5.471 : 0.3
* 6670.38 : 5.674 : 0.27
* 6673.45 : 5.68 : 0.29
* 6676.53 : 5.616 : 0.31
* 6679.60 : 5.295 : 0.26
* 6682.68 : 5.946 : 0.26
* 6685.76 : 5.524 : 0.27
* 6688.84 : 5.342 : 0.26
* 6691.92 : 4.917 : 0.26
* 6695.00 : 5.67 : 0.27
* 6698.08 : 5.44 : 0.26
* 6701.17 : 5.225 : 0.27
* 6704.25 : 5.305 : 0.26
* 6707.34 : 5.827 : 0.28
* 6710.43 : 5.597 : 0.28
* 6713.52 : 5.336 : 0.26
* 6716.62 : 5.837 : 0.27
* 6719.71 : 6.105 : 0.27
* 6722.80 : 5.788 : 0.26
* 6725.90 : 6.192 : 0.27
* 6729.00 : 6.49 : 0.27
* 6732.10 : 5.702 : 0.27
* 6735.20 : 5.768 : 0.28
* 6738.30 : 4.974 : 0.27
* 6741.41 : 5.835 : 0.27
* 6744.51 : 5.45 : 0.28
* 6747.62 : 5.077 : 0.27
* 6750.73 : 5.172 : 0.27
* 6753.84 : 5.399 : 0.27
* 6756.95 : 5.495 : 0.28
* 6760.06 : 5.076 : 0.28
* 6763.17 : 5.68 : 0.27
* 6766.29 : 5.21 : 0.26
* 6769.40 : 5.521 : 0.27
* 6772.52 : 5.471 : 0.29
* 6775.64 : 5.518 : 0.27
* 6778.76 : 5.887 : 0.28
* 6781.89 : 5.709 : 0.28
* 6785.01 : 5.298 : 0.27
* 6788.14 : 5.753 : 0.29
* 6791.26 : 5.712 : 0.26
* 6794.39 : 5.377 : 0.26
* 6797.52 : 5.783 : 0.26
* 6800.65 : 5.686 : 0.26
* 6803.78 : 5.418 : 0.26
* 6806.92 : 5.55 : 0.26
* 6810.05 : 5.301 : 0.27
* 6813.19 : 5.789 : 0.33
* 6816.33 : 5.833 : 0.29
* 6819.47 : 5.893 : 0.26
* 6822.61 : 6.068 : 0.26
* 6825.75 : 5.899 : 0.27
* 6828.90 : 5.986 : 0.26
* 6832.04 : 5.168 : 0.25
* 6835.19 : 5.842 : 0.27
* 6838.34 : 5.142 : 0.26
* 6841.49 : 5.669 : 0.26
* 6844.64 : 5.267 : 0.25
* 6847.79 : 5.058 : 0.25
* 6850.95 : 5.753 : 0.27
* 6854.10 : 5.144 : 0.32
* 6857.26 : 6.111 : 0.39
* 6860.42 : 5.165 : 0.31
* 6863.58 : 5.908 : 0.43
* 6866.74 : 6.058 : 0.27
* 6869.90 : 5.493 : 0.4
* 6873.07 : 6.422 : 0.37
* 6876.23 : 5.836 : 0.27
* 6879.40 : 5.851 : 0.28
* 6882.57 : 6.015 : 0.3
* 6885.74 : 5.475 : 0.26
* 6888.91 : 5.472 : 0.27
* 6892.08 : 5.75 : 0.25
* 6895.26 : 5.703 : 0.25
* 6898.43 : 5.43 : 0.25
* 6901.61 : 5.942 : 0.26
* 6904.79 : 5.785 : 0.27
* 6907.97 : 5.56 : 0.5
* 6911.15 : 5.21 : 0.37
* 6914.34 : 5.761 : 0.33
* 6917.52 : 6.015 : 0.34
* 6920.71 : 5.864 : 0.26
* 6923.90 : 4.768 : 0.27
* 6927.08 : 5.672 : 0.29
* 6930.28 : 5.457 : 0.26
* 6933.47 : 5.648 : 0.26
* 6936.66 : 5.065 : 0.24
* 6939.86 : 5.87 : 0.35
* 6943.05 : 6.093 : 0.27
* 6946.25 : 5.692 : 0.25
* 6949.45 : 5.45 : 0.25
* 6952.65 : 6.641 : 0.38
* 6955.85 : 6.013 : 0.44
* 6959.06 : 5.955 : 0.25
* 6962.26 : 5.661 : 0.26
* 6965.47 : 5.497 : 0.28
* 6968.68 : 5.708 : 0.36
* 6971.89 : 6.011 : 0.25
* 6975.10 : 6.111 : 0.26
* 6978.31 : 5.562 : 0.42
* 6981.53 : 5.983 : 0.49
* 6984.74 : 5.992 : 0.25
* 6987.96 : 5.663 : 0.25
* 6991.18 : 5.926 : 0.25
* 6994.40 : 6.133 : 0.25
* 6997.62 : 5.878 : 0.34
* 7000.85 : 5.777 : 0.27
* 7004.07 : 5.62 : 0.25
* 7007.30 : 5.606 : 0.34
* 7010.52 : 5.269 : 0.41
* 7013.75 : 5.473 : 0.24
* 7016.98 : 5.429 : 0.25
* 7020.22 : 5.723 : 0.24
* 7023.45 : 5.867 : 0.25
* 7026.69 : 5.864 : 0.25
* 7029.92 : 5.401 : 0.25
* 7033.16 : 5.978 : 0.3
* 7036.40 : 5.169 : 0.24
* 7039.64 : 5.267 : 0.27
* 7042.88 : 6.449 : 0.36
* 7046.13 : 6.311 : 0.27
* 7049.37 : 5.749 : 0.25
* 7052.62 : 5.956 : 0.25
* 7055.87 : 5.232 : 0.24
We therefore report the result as 1.08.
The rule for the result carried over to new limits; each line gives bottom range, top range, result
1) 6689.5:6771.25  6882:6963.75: 1.09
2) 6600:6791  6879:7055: 1.12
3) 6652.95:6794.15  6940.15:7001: 1.14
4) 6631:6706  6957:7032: 1.14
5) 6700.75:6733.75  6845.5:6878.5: 1.03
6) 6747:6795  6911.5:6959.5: 1.10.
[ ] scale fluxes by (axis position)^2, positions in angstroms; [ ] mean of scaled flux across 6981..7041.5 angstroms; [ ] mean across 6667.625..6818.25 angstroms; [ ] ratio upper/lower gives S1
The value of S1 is 1.1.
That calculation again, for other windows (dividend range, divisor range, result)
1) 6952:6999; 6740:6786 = 1.15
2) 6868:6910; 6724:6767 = 1.08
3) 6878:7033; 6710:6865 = 1.07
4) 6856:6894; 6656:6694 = 1.12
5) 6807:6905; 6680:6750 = 1.06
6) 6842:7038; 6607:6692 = 1.12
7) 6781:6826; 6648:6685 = 1.06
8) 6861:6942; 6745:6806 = 1.07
